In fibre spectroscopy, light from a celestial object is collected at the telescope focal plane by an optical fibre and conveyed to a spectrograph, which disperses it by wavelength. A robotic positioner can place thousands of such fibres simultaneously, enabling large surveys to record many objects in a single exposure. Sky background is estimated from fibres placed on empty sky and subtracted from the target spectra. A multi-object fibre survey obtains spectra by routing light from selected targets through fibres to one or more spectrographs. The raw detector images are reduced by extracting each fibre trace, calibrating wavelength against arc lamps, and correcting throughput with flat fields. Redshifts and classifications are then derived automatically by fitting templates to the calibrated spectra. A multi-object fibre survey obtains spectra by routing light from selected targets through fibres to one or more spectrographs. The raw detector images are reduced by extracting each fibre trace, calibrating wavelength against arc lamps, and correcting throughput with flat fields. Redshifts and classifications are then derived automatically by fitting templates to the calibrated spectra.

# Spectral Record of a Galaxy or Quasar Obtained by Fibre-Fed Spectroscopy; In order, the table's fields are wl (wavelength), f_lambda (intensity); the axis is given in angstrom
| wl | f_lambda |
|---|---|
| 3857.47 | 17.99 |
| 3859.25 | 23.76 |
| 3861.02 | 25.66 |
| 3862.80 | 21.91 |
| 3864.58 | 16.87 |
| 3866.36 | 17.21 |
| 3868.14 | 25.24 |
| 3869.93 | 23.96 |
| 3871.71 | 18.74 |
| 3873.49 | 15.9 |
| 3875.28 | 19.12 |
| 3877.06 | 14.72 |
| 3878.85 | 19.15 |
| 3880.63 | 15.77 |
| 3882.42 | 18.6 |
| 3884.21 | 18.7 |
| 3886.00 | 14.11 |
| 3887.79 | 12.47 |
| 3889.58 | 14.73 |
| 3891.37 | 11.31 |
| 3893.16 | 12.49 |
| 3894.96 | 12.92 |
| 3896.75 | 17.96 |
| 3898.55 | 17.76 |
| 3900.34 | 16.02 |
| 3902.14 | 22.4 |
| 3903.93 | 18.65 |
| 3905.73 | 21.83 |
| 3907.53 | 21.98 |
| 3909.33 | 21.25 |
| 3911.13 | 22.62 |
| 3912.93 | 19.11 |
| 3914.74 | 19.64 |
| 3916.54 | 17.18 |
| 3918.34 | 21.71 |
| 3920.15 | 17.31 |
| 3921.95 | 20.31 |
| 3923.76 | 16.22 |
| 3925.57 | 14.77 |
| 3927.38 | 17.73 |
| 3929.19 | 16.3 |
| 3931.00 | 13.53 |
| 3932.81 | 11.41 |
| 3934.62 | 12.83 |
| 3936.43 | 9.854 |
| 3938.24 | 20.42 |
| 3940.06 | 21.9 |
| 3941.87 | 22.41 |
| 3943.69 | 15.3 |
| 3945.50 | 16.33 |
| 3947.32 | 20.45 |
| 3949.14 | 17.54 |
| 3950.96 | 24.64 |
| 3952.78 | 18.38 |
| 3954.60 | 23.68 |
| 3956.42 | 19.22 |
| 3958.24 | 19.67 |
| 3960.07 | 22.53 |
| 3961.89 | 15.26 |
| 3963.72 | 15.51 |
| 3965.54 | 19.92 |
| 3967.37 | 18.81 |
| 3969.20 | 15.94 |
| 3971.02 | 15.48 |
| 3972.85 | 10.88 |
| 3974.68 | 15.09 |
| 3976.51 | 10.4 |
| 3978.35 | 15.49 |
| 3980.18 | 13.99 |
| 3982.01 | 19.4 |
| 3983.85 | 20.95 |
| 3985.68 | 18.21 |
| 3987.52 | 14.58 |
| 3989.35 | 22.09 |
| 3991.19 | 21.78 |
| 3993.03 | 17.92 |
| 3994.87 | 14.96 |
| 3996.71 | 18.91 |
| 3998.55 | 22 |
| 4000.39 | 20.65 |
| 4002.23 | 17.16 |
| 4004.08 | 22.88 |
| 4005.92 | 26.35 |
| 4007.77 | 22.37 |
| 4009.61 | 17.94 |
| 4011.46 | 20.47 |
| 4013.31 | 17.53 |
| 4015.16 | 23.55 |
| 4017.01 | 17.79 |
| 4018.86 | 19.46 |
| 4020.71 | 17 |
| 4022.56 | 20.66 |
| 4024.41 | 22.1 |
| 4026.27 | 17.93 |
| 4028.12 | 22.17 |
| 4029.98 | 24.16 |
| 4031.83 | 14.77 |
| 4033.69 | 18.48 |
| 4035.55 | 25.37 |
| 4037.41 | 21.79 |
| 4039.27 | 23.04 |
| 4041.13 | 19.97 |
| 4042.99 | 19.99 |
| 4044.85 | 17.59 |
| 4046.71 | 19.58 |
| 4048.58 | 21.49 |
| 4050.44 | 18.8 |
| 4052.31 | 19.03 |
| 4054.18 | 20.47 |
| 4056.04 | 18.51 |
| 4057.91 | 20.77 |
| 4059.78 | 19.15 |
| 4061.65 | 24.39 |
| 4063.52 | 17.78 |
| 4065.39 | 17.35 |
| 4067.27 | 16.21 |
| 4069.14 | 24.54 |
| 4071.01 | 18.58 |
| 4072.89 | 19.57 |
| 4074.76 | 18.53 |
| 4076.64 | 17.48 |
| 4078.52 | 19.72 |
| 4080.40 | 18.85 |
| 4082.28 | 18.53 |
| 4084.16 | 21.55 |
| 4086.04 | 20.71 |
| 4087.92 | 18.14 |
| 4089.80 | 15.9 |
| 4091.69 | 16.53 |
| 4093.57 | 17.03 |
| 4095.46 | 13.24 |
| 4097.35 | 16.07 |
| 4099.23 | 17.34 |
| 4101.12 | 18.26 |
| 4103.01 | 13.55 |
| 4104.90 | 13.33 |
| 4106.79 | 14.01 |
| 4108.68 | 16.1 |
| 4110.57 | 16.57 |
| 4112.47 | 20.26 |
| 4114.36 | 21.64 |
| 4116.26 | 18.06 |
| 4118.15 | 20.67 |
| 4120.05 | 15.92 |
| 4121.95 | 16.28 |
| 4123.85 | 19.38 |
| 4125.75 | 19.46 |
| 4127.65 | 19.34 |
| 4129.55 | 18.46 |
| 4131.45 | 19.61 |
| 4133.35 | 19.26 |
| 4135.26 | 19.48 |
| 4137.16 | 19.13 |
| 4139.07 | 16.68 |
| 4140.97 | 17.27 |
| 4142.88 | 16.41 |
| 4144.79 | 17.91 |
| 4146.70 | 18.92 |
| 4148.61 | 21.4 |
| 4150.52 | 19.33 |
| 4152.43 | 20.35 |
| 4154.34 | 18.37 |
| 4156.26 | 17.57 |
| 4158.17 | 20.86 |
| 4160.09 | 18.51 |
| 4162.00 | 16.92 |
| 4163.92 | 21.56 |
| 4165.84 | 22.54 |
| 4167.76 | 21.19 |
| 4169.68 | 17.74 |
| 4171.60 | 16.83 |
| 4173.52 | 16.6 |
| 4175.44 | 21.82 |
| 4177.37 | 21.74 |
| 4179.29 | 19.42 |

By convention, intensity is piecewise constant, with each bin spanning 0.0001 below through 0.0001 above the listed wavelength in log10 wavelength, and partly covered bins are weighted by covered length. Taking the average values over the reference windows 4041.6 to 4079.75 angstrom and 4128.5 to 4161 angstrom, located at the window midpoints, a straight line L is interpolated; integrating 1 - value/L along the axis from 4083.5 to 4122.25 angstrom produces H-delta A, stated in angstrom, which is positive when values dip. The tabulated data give 4.0 angstrom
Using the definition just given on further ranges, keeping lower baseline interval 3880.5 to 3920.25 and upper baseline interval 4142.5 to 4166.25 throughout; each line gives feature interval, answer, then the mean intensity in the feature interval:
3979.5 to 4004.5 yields -0.9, 18.9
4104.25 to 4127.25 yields 1.6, 17.7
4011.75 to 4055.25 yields -3.7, 20.1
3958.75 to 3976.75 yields 1.8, 16.3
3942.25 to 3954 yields -0.7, 19.1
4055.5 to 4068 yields -0.4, 19.2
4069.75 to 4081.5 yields -0.1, 18.9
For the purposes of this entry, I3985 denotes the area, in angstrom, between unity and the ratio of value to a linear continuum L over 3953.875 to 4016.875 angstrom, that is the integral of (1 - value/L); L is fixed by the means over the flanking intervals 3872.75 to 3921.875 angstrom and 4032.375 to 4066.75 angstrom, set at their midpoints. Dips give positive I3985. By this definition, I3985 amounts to 1.7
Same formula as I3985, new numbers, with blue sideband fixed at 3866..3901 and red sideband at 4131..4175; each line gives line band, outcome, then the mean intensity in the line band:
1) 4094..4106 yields 2.0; 15.4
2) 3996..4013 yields -3.0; 20.9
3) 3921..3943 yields 1.0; 16.5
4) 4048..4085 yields -2.6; 19.5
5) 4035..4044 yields -1.9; 21.9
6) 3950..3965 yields -2.1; 19.9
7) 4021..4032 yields -1.6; 20.5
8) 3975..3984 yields 1.0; 15.6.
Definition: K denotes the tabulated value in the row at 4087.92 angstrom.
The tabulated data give 18.14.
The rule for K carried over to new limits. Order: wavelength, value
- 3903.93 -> 18.65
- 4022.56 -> 20.66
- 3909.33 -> 21.25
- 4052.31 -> 19.03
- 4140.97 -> 17.27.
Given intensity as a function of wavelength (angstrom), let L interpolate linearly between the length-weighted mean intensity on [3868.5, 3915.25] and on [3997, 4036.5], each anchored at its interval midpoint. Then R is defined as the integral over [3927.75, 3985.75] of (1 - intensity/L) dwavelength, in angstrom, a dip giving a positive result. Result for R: 6.0 angstrom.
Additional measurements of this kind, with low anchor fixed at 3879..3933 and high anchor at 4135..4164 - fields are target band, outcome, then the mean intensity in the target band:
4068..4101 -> 0.0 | 18.4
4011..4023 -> -1.0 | 19.4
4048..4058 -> -0.9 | 19.7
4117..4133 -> -0.1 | 18.7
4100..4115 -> 1.5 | 16.6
